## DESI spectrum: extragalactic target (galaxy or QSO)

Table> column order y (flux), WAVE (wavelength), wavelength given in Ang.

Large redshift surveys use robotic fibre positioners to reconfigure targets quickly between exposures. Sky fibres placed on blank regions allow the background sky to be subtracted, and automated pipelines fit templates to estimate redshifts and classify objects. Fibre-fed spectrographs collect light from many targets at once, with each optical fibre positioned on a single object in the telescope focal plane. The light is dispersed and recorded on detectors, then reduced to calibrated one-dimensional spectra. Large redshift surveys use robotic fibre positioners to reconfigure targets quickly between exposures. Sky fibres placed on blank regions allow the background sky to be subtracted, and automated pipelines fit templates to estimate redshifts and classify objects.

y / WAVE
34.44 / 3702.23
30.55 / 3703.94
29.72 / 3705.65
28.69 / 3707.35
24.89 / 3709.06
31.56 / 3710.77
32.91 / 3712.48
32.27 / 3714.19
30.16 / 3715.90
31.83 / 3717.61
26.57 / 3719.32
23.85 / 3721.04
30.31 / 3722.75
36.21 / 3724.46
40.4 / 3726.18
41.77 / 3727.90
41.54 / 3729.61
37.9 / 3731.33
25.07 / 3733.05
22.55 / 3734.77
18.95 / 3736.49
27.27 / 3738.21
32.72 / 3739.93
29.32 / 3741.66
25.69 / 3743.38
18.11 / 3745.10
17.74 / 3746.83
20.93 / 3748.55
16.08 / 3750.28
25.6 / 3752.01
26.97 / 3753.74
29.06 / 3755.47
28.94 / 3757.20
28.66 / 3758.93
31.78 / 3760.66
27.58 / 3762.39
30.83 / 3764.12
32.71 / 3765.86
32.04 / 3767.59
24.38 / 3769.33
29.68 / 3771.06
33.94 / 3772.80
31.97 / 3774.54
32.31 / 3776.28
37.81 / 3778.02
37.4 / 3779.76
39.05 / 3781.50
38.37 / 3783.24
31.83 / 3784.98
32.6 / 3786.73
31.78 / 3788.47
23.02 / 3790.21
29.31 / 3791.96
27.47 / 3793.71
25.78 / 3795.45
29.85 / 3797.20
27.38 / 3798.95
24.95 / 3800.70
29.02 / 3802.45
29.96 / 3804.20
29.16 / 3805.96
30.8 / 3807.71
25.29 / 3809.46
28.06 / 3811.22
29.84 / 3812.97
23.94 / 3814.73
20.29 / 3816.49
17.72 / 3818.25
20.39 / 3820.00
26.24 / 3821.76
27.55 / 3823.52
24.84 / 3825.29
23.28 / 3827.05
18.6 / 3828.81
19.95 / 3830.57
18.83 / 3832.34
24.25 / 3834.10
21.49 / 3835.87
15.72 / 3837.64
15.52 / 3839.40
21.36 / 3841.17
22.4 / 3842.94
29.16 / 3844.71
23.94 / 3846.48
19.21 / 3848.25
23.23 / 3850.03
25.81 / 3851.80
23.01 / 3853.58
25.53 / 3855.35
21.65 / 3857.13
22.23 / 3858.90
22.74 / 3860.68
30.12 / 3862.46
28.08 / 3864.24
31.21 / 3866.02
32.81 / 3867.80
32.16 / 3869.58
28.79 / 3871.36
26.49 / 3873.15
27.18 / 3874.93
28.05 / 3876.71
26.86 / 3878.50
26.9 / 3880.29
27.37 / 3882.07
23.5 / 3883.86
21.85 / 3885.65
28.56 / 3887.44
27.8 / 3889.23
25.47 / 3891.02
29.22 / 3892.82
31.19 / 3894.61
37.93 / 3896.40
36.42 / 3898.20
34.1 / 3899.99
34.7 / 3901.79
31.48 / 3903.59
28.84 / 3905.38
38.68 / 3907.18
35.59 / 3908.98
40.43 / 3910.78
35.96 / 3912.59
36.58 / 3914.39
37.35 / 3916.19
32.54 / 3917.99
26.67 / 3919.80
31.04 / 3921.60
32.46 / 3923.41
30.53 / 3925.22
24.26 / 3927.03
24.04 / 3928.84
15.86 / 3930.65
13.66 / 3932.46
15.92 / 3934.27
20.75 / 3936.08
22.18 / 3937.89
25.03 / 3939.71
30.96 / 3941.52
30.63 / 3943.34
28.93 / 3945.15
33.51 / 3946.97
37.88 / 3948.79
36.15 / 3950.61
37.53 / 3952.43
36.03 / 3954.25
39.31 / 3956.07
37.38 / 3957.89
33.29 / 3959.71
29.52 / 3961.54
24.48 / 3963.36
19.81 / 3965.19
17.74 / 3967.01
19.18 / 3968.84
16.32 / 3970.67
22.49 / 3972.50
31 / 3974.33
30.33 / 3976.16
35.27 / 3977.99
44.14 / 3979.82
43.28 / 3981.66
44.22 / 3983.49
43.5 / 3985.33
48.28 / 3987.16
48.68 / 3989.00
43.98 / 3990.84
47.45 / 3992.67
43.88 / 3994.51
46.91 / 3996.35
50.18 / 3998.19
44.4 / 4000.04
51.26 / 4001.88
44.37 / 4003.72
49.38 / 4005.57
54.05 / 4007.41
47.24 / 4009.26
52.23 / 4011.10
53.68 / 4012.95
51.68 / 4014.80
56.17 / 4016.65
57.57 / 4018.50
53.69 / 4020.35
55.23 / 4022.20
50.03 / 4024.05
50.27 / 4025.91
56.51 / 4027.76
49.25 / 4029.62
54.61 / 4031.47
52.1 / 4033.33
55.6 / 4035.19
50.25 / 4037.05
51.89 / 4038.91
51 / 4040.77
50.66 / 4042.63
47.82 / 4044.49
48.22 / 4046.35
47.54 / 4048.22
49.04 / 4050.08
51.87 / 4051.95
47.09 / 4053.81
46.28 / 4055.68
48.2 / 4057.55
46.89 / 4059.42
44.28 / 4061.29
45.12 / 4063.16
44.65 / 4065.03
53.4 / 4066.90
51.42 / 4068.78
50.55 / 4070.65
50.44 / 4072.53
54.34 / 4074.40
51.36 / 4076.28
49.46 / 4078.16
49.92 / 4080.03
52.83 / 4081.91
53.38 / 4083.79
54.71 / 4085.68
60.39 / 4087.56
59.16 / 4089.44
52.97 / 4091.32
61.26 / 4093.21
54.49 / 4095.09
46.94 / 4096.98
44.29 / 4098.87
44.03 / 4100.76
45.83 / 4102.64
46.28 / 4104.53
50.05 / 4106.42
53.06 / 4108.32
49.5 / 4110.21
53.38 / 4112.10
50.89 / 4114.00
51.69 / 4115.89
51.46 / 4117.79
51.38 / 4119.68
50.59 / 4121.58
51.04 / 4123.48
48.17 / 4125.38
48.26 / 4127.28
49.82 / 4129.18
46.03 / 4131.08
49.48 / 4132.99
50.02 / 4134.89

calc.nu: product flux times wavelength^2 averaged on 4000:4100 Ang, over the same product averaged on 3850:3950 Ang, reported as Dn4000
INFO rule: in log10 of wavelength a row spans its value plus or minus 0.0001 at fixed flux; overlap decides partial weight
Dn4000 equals 1.92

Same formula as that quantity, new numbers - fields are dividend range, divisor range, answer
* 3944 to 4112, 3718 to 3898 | 1.88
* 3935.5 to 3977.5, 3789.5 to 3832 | 1.22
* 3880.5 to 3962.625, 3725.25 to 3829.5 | 1.15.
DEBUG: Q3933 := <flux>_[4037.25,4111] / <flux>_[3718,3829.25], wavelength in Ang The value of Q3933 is 1.8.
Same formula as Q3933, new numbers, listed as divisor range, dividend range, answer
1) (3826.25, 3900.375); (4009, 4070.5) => 1.97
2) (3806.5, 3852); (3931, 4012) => 1.55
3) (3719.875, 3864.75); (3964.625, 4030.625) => 1.62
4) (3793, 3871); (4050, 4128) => 2.04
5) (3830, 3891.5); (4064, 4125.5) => 2.06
